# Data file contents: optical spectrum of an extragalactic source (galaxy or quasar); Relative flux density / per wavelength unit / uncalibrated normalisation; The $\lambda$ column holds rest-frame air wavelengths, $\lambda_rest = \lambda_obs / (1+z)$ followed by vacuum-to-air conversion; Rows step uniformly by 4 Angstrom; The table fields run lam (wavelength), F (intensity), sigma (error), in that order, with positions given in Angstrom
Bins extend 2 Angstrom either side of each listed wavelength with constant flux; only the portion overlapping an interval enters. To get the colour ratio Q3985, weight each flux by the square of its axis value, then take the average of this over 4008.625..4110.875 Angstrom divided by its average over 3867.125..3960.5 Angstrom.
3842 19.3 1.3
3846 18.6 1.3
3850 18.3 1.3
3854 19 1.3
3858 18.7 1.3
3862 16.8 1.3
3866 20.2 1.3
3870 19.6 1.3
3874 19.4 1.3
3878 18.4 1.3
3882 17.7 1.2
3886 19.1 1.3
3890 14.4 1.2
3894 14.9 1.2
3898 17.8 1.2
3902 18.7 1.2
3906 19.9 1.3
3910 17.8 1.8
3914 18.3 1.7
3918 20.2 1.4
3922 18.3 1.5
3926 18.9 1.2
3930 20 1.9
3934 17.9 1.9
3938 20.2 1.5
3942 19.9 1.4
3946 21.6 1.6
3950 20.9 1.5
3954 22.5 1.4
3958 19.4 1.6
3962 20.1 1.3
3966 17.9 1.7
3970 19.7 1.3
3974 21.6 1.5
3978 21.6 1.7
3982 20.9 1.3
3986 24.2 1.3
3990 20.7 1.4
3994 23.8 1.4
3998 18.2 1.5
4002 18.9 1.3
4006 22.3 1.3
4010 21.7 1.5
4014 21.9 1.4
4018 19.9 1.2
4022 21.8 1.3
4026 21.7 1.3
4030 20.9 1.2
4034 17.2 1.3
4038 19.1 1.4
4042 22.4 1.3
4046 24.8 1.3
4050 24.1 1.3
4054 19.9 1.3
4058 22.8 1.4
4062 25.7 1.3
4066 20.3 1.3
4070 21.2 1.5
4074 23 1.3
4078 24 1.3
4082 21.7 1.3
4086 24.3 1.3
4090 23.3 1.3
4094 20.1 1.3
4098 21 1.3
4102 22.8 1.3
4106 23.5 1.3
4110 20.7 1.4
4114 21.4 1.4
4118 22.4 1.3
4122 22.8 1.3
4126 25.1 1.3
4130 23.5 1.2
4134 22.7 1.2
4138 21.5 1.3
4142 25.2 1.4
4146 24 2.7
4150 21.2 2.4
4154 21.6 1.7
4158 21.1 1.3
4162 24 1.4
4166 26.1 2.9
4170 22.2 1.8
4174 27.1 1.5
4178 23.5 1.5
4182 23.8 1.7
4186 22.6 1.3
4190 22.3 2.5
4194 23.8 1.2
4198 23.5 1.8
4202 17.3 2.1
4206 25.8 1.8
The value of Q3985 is 1.24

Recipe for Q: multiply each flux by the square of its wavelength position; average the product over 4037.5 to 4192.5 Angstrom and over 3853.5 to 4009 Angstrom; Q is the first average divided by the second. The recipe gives 1.3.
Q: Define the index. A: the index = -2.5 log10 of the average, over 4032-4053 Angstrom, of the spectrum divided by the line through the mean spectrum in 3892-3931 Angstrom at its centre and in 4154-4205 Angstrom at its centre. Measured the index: -0.037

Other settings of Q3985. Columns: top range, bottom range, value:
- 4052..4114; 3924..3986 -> 1.17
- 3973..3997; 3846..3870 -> 1.26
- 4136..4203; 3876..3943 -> 1.43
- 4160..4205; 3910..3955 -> 1.34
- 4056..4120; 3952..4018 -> 1.13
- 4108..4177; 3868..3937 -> 1.42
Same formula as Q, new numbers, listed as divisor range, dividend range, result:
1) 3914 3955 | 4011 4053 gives 1.13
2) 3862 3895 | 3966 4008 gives 1.24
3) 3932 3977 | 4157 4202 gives 1.30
